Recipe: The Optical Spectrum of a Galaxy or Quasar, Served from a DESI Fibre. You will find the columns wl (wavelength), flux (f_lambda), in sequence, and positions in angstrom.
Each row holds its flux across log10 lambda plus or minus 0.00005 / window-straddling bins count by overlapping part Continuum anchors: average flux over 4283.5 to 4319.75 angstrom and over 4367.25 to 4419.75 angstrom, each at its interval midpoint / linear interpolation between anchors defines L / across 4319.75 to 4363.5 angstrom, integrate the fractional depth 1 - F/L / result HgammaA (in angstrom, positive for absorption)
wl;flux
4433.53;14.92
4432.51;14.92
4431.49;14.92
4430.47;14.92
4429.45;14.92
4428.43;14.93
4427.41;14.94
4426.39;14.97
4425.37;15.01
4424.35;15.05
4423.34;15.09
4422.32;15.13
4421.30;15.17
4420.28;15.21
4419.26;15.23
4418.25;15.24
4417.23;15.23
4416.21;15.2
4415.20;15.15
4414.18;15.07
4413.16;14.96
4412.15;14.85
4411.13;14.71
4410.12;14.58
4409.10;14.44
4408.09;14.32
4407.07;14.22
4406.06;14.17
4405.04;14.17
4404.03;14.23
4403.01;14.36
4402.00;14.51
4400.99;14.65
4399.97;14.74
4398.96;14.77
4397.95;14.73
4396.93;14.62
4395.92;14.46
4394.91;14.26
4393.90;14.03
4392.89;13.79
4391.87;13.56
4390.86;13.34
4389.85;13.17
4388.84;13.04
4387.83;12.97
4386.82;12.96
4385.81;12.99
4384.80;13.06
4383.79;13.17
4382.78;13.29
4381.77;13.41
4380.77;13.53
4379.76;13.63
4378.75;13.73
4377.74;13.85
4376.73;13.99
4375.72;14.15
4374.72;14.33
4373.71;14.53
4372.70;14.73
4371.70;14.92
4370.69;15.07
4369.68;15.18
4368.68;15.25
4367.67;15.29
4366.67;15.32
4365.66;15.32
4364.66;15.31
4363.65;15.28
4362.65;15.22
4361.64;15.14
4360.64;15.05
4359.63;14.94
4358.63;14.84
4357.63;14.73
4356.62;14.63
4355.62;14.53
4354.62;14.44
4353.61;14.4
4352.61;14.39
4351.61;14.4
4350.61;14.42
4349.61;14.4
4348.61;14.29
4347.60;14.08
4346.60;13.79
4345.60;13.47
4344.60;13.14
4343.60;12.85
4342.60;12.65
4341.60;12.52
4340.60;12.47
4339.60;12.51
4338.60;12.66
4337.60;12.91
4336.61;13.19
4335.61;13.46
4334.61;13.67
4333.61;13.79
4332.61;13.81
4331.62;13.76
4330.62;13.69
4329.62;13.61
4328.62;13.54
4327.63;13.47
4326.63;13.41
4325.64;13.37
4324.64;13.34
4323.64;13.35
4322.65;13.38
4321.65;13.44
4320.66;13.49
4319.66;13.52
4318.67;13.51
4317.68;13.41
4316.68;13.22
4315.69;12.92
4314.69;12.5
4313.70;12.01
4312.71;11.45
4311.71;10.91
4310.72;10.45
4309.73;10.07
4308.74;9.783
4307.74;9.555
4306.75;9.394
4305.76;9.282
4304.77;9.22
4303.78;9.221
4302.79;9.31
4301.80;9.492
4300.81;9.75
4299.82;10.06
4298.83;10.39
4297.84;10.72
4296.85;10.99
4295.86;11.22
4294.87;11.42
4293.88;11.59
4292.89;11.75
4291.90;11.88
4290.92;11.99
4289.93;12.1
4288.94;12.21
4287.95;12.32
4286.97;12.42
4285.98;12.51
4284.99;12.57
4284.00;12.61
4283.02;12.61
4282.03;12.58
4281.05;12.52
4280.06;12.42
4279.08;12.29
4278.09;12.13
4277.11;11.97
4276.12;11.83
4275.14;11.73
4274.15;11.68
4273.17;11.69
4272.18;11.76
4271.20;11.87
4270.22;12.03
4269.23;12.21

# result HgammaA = -4.2 angstrom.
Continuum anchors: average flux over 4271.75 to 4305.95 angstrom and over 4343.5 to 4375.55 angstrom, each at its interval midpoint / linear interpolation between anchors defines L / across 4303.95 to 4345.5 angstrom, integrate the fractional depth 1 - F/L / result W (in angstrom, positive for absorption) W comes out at 1.9 angstrom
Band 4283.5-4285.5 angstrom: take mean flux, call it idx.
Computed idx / 12.6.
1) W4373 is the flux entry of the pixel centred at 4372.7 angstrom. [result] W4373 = 14.73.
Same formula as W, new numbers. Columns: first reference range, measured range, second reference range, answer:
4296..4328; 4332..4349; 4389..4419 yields -1.14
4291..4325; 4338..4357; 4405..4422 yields -1.51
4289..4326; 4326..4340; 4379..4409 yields -1.43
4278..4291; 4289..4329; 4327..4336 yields 4.47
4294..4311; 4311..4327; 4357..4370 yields -2.08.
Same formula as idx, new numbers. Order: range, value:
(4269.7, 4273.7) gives 11.8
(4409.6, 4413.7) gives 14.8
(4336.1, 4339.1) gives 12.9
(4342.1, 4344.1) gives 12.8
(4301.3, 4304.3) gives 9.35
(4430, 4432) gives 14.9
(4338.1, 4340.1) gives 12.6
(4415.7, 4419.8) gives 15.2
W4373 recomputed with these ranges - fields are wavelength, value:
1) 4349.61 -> 14.4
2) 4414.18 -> 15.07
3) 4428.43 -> 14.93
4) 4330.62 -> 13.69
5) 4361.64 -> 15.14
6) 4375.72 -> 14.15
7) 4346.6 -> 13.79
